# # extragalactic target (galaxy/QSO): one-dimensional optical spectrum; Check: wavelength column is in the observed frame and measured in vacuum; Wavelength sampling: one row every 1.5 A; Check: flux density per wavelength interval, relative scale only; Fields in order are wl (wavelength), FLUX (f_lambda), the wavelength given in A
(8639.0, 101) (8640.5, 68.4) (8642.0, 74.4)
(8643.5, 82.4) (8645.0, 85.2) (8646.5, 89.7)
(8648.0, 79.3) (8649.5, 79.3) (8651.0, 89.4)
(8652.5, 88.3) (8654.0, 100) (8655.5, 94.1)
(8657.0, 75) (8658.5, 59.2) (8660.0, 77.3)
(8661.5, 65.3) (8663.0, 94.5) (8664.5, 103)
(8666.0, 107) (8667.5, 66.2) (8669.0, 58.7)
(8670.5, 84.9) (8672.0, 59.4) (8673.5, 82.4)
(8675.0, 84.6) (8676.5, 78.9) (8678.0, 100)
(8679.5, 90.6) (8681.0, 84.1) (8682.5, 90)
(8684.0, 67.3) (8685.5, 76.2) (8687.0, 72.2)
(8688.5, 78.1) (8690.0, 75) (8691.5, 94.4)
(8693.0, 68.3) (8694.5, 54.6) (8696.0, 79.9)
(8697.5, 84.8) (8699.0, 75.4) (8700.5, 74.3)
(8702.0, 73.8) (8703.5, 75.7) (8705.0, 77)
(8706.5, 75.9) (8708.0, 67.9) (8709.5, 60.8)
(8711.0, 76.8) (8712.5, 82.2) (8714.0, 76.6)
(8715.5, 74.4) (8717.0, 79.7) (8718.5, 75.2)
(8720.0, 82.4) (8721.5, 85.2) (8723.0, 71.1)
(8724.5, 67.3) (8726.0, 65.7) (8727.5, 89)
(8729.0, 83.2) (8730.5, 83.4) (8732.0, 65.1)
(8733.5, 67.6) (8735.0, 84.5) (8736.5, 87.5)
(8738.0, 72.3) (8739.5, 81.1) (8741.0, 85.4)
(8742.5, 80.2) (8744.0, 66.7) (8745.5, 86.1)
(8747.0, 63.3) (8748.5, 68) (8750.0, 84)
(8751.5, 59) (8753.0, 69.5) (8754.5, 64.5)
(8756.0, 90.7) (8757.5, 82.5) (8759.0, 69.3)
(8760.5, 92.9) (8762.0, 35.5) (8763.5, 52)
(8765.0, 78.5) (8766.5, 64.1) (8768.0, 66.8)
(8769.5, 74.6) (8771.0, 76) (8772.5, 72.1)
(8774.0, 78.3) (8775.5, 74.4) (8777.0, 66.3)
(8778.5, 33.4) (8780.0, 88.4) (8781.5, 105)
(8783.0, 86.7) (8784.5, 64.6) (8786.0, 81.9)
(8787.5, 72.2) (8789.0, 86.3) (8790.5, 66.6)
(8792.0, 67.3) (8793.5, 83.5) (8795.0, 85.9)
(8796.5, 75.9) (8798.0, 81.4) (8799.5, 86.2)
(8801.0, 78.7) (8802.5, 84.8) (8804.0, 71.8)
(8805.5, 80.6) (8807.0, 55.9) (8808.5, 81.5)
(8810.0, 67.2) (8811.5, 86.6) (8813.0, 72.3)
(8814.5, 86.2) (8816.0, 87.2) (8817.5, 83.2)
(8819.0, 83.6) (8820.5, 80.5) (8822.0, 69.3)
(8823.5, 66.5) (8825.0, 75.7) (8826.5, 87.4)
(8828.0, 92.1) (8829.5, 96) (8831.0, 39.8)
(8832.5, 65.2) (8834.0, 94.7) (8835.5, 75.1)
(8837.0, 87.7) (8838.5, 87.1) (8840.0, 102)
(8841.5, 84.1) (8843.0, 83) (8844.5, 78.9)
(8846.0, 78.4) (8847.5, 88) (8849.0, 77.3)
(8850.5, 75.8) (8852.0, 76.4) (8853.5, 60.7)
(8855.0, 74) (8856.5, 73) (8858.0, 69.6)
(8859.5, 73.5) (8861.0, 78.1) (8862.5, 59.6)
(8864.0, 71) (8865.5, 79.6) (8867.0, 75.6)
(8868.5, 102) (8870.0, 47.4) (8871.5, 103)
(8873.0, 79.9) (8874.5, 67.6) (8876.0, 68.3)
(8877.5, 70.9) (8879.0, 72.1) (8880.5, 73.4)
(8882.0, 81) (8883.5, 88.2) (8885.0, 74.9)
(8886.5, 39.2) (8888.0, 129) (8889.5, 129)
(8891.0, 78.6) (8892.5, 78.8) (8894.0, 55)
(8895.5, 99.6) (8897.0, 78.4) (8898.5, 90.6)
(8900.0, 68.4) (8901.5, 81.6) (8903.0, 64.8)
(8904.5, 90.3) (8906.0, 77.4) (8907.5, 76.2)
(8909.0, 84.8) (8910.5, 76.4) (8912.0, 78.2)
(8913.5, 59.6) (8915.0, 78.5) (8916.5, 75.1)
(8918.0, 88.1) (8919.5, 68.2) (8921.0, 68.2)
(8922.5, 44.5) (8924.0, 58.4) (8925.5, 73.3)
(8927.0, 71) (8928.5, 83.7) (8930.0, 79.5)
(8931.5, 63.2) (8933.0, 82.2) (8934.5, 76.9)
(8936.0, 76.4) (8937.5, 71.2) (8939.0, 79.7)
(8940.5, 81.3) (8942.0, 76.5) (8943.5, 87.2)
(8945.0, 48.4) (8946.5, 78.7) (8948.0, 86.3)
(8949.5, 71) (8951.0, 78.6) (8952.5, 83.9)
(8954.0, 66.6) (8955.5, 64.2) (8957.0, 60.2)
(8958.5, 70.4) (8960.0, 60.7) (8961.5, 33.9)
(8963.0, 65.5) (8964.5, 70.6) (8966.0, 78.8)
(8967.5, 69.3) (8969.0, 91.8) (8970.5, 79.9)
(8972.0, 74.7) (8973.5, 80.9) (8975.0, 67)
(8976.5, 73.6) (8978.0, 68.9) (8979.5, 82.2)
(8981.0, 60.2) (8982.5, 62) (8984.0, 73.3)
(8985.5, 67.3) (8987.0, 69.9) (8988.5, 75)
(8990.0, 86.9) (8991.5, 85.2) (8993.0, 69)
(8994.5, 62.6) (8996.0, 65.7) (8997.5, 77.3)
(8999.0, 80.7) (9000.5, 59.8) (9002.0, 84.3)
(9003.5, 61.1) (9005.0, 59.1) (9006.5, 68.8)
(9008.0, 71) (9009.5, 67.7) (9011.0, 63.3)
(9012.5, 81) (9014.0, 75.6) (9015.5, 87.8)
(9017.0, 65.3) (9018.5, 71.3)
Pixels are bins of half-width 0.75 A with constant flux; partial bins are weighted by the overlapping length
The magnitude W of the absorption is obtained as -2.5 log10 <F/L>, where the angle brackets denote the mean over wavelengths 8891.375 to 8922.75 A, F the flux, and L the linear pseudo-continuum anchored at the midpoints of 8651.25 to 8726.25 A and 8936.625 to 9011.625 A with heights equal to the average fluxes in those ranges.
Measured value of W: -0.041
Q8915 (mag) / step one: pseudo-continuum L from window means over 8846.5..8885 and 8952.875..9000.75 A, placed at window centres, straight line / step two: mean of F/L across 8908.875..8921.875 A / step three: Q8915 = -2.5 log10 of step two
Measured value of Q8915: -0.02 mag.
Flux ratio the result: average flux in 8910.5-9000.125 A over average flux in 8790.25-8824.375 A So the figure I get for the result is 0.9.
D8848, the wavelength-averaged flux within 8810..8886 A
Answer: 77.8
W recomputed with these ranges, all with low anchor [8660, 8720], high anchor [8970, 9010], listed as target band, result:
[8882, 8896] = -0.16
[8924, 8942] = -0.04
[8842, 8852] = -0.07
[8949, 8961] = 0.06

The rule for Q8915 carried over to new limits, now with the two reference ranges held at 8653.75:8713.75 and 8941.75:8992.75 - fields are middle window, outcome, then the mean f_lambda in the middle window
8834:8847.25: -0.141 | 85.2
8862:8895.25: -0.069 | 78.8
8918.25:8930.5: 0.062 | 68.9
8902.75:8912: -0.081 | 79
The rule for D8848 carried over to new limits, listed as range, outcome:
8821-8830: 80.7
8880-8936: 77.4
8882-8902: 83.9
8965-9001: 73.5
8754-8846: 76.9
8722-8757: 75.6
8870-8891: 81.4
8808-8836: 78.4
